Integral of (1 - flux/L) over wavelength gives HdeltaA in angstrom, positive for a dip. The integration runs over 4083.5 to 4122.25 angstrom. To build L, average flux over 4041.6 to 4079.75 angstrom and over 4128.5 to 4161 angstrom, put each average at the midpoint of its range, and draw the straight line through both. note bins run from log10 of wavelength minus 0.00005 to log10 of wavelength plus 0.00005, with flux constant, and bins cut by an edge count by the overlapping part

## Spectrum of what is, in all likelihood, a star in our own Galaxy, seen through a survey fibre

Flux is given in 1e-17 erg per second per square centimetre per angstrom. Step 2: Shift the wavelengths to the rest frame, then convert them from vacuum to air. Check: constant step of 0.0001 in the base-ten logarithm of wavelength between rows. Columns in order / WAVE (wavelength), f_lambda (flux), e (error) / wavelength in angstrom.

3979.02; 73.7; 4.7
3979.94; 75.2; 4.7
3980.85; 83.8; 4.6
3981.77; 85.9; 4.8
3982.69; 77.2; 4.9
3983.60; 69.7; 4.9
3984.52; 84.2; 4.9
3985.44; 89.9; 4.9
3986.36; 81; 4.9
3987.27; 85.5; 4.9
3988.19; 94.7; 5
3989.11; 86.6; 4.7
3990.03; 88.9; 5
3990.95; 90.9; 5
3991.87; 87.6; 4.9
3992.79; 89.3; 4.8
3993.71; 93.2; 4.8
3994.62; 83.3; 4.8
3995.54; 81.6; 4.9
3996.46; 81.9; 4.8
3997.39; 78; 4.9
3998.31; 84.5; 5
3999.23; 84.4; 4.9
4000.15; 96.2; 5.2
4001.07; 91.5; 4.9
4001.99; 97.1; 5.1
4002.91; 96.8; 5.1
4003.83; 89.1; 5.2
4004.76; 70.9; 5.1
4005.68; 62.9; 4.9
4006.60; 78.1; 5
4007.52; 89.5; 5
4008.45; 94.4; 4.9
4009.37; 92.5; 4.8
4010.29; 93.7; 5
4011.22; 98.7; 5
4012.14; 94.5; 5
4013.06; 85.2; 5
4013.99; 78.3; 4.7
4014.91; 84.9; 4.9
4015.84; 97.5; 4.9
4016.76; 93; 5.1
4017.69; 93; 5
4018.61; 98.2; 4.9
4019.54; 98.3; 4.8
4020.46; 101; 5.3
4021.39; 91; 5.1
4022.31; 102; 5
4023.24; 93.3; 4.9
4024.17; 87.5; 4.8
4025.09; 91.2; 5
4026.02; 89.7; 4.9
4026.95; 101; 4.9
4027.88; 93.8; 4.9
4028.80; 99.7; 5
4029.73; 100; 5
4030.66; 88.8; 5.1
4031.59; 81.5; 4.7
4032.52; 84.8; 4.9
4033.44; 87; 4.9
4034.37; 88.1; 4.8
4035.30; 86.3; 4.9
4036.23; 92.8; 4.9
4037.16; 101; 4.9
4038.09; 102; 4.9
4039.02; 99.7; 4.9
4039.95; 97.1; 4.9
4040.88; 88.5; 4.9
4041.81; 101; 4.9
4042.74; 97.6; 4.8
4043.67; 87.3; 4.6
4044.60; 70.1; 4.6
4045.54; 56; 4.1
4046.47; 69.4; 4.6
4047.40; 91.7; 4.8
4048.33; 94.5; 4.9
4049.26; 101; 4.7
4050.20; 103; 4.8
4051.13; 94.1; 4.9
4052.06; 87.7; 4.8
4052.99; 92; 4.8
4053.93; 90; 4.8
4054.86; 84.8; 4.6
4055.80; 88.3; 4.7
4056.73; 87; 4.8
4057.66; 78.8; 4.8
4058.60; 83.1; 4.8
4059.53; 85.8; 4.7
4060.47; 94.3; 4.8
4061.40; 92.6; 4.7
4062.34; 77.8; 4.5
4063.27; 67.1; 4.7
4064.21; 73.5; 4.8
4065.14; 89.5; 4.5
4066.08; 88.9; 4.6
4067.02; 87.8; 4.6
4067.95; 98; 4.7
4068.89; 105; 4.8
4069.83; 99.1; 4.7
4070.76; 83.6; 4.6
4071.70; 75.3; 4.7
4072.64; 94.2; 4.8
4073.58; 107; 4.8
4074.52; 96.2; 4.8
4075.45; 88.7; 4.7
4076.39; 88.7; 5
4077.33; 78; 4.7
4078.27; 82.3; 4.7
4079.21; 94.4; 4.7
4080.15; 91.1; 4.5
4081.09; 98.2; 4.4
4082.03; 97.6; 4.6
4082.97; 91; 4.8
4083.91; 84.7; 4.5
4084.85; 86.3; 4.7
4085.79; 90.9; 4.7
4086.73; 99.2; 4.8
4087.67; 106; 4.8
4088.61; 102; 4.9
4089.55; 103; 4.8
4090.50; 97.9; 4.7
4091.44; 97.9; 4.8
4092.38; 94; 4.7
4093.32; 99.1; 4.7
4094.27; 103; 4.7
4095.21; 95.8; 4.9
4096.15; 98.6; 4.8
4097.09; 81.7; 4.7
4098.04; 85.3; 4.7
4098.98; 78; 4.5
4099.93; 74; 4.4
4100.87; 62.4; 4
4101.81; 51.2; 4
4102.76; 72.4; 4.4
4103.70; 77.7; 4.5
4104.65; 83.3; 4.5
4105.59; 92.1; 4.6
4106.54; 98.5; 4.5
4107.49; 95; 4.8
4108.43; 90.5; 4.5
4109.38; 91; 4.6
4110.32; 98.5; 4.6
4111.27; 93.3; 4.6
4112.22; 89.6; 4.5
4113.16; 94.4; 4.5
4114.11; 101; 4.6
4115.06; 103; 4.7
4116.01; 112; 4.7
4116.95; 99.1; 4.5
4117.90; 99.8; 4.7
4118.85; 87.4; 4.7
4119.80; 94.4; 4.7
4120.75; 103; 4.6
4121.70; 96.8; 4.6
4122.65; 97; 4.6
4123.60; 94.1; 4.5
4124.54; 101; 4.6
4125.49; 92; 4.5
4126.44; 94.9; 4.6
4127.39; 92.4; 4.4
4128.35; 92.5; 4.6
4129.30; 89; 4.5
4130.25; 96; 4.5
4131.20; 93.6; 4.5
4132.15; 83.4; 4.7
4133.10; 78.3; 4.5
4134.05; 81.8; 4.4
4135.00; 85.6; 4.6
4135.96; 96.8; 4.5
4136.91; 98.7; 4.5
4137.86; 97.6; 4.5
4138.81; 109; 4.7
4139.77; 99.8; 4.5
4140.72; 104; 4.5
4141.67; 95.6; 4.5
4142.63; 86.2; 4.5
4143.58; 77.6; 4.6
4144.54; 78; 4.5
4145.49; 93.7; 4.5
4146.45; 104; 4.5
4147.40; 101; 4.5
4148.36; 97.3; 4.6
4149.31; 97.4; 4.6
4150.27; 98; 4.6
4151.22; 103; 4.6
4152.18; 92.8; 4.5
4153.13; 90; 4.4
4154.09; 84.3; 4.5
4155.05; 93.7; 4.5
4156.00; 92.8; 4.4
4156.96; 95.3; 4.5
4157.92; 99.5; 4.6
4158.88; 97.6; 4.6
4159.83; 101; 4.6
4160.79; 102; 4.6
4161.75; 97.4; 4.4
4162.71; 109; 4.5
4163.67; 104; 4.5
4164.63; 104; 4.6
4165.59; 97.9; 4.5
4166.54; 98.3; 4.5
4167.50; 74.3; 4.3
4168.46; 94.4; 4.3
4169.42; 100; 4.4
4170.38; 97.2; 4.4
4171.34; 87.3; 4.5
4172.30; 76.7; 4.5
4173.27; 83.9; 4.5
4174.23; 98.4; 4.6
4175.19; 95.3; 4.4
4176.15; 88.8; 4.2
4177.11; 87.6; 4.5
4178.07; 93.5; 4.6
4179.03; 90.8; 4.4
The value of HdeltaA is -0.40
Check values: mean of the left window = 87.8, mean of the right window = 93.9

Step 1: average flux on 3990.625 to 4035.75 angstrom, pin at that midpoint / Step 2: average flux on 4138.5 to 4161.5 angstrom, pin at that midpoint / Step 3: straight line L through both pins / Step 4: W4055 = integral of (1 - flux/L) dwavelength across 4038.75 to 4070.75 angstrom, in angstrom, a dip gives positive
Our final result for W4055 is 1.2 angstrom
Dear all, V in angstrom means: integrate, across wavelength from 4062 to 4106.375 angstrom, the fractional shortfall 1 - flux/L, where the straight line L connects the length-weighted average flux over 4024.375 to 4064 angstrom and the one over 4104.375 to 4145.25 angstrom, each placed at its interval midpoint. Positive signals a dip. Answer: 1.30 angstrom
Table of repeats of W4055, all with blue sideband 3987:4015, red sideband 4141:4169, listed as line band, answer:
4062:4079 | 0.5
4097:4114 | 1.6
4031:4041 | -0.3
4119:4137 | 0.3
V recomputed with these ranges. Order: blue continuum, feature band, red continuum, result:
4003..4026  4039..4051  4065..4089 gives 0.3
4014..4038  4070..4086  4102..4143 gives 0.5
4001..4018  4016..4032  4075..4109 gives -1.1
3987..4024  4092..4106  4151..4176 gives 1.4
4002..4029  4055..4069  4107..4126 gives 1.1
